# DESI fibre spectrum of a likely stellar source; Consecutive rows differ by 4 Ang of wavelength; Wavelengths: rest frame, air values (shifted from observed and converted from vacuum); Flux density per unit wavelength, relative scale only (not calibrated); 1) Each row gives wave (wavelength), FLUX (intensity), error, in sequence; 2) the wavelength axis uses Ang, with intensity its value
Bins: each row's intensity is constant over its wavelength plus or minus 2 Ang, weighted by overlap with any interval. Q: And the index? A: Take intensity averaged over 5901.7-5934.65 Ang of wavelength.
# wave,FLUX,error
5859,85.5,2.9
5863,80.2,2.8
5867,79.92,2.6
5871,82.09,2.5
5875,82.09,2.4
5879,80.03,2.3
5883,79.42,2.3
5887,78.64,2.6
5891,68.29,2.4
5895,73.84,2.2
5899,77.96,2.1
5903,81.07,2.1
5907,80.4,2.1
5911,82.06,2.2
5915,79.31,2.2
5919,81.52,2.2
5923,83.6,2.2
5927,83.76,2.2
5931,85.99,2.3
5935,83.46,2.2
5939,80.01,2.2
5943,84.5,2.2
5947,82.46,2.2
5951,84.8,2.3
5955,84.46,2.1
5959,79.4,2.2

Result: 82.3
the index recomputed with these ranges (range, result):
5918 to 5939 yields 83.4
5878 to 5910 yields 77.5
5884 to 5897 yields 74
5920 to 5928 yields 83.4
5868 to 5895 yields 78.1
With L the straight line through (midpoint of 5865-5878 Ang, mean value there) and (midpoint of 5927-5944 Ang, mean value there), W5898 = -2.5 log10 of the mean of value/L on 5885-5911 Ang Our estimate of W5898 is 0.07 mag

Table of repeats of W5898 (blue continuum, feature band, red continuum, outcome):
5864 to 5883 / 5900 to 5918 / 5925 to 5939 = 0.03 mag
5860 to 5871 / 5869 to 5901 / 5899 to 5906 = 0.04 mag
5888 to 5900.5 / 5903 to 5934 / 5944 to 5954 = -0.06 mag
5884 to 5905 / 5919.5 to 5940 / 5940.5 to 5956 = -0.03 mag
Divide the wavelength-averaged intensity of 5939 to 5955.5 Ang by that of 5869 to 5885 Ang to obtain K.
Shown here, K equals 1.03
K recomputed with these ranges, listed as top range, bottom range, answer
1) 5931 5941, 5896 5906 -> 1.04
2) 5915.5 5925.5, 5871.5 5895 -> 1.06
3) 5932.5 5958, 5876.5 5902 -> 1.09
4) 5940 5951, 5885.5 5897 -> 1.14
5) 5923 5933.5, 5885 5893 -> 1.15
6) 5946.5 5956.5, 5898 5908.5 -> 1.05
